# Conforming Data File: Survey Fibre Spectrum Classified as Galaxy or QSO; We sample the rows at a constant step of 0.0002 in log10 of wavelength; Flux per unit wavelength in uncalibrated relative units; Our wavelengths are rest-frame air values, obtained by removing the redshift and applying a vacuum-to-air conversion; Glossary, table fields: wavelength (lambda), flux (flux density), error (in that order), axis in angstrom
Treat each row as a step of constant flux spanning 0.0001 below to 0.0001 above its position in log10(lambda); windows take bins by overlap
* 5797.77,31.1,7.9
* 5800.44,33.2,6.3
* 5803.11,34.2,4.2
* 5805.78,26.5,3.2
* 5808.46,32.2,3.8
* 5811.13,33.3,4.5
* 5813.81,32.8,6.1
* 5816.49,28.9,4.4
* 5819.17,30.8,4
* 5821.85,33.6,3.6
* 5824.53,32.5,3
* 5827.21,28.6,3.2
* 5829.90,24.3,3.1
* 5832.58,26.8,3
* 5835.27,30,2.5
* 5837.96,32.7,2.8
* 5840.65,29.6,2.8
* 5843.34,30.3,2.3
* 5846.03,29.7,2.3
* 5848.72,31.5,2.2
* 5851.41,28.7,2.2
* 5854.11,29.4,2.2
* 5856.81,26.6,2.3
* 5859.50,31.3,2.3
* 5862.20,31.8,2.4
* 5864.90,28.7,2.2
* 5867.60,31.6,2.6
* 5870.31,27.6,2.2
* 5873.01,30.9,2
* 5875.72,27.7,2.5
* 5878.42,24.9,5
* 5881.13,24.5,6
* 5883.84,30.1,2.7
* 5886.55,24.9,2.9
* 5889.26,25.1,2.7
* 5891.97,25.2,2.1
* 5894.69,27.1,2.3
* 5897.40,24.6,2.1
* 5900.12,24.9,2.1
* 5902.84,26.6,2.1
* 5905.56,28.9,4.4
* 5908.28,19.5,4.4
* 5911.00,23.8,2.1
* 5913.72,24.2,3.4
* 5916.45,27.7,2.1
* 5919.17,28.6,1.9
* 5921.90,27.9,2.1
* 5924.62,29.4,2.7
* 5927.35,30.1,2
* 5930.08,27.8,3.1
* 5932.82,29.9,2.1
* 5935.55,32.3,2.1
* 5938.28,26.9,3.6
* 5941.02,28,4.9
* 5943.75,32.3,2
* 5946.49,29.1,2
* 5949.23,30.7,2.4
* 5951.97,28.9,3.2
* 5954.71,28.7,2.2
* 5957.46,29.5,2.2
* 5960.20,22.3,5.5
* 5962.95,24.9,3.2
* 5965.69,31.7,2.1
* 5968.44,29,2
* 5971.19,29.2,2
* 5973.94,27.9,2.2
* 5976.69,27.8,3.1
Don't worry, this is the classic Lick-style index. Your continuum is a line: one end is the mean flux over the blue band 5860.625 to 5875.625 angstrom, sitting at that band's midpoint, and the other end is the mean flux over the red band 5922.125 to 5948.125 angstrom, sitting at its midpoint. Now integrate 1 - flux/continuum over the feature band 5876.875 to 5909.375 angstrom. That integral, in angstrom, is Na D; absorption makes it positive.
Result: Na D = 4.6 angstrom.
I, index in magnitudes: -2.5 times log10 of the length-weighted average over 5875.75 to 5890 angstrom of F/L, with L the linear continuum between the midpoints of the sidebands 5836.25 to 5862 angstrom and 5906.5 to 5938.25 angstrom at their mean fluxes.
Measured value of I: 0.11 mag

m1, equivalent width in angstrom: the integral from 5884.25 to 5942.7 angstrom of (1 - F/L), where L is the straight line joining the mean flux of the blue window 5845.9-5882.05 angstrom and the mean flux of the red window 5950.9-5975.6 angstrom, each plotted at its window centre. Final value 3.18 angstrom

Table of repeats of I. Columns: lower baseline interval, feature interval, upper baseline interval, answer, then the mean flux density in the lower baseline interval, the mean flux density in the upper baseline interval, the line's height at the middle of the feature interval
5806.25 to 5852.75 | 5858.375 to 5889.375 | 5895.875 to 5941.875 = 0.01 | 30.3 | 27.1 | 28.7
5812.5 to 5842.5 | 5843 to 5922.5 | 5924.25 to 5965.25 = 0.08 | 30.1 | 28.8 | 29.4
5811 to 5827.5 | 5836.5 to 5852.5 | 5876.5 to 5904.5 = -0.03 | 31.6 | 25.9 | 29.5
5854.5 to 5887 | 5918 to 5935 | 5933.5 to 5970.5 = -0.01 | 28.5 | 28.8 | 28.7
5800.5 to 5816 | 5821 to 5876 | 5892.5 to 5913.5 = -0.03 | 31.8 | 25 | 28.9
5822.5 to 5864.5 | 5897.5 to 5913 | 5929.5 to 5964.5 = 0.17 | 29.6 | 28.6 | 29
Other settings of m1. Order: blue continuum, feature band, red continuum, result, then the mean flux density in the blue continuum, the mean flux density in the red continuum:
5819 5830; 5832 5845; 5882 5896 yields -0.20 angstrom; 30.5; 26.4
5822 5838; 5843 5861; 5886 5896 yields -1.11 angstrom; 29.2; 25.6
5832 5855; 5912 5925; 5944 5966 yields 0.68 angstrom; 30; 28.3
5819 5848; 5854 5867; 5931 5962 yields -0.02 angstrom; 29.9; 28.9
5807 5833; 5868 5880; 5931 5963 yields 0.70 angstrom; 30.5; 28.8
